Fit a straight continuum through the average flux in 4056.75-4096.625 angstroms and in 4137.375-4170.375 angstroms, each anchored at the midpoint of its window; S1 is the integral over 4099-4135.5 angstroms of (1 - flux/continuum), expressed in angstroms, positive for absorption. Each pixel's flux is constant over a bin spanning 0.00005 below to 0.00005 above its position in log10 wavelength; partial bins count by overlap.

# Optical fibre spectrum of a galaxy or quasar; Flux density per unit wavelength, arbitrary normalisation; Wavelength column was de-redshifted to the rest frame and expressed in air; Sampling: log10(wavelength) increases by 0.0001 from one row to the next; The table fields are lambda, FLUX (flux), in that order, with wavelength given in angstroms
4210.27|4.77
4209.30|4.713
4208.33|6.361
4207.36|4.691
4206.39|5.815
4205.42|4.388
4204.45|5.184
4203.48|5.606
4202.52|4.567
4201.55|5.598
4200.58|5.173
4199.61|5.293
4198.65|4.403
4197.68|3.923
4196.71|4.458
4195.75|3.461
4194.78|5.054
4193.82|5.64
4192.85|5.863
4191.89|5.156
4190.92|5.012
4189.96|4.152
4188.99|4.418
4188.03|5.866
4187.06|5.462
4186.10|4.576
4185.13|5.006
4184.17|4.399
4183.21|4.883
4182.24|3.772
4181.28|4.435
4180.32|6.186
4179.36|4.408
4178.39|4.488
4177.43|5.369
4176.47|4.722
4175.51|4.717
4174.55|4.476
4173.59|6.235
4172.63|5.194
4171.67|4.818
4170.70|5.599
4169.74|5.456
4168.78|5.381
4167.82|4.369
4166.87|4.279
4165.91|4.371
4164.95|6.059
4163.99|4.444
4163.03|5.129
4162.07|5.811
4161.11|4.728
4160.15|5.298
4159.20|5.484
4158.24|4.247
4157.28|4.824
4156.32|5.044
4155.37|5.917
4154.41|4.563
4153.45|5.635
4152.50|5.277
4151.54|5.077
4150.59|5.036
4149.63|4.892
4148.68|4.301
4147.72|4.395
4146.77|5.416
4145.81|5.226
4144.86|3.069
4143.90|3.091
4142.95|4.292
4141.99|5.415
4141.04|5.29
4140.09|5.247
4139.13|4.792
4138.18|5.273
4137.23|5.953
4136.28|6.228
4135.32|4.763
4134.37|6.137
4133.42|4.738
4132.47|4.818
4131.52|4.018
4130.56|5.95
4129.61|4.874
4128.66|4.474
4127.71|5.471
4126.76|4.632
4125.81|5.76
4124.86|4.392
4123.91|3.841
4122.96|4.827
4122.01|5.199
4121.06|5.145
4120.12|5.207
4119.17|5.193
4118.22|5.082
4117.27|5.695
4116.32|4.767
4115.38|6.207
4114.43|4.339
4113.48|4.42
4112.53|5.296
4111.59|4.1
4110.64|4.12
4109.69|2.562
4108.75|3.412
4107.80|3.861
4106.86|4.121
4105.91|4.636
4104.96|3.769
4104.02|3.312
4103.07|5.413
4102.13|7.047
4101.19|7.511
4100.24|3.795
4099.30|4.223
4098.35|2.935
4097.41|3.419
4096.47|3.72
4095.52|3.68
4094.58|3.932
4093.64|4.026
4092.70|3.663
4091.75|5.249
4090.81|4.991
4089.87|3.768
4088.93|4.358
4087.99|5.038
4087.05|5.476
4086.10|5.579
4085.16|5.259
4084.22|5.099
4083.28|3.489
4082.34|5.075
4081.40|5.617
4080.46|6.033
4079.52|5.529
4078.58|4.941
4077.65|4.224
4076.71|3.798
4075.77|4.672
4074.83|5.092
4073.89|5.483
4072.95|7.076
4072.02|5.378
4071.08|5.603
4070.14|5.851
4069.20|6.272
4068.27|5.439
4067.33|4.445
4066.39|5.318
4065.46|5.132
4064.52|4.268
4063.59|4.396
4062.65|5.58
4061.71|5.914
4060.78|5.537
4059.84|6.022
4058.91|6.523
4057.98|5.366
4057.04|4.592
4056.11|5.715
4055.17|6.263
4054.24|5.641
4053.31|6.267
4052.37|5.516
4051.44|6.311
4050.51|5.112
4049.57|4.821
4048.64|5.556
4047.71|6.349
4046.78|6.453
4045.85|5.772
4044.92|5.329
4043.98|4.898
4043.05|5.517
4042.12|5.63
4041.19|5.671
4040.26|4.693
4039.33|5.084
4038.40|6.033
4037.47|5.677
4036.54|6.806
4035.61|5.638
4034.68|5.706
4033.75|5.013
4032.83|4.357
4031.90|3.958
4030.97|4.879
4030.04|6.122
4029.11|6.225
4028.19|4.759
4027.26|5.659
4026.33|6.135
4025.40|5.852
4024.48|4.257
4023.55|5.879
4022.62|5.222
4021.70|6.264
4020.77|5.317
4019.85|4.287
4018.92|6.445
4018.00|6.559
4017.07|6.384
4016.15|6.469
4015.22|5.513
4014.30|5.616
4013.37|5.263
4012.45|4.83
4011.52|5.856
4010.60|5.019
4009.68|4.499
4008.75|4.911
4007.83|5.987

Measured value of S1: 1.3 angstroms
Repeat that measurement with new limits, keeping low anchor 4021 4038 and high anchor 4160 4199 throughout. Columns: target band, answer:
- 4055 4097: 1.8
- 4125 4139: -0.3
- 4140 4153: 0.9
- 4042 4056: -0.8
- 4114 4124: 0.1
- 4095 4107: 1.8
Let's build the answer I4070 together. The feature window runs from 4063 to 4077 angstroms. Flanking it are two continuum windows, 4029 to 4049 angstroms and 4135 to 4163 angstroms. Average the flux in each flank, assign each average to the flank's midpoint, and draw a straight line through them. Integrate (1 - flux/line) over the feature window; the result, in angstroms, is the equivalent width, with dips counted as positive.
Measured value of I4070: 0.3 angstroms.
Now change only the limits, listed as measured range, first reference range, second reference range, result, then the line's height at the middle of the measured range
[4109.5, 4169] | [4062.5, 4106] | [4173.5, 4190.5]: -1.0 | 4.85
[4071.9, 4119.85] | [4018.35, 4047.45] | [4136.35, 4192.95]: 4.9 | 5.23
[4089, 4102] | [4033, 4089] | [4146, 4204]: 2.4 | 5.28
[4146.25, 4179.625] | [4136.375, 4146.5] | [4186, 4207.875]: -0.9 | 4.88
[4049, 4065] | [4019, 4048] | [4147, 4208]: -0.4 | 5.39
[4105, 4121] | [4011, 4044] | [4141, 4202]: 1.8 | 5.15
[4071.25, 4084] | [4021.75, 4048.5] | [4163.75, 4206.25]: 0.5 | 5.34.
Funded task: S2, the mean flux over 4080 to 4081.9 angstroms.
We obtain 5.81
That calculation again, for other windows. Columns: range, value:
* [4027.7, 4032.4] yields 5.18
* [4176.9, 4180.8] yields 5.11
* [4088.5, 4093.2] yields 4.4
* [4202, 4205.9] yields 4.94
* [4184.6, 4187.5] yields 5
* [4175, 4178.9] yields 4.82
